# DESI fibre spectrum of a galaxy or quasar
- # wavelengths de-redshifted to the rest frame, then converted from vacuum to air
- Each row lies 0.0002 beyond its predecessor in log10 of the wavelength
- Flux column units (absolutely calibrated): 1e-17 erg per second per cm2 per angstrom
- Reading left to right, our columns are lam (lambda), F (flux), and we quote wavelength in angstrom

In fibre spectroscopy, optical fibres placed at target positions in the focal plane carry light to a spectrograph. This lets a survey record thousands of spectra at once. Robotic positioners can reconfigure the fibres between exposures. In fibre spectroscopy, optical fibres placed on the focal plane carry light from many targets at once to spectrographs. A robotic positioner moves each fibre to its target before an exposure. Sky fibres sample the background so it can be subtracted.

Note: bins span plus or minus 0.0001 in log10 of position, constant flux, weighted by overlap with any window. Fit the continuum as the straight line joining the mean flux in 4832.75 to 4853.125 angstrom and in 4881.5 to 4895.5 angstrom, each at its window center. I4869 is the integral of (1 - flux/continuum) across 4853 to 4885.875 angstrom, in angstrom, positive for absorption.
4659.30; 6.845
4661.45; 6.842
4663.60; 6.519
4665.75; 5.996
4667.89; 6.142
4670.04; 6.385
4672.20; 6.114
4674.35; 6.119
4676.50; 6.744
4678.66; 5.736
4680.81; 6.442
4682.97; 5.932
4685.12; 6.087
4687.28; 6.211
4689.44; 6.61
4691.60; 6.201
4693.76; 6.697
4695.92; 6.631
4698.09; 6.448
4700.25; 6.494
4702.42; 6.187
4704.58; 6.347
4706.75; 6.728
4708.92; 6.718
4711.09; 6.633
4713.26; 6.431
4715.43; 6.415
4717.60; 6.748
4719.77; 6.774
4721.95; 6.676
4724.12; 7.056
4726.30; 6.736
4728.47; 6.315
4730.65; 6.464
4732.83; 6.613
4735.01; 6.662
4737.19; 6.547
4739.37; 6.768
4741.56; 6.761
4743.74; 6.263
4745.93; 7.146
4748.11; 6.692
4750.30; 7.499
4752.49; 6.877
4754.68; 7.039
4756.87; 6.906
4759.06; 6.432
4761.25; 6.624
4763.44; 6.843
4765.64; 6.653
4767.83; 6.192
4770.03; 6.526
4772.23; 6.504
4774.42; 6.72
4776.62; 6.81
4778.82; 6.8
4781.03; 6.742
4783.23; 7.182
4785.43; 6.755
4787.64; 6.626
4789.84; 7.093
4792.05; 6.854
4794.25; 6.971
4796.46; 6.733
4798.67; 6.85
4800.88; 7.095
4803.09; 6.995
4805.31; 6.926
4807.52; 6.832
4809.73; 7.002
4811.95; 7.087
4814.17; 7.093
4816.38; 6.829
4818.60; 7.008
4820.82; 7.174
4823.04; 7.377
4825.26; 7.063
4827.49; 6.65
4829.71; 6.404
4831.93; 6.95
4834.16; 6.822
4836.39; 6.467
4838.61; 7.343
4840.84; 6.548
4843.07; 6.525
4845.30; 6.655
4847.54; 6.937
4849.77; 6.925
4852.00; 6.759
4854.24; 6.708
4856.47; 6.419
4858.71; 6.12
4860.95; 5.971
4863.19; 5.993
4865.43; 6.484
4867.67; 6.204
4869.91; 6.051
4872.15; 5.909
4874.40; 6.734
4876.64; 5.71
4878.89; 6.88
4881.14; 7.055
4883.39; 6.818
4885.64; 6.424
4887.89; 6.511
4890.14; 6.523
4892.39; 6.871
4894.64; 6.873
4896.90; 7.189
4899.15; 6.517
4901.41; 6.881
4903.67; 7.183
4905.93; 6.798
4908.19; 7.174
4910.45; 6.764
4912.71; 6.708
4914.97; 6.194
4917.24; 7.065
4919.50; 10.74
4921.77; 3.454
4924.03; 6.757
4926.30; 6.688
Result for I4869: 1.8 angstrom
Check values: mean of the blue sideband 6.78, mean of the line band 6.36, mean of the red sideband 6.69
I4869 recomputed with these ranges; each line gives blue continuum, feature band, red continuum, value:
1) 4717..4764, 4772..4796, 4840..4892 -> -0.65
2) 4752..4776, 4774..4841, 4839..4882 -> -3.37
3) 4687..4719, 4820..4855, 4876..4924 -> -0.68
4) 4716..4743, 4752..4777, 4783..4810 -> 0.46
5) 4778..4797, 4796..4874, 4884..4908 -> 1.42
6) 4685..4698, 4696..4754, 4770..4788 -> -0.89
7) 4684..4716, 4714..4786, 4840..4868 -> -2.81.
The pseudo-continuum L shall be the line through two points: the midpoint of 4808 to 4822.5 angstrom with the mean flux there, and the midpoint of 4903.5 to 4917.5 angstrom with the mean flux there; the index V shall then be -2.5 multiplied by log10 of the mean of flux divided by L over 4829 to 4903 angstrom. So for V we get 0.05 mag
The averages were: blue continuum 7.04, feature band 6.59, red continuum 6.8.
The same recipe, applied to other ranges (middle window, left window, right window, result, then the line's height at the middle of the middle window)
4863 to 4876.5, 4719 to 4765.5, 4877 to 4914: 0.10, 6.79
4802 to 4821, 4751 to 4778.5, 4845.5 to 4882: -0.07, 6.57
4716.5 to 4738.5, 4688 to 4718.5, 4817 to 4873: -0.02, 6.53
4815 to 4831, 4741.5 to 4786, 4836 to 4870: -0.05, 6.6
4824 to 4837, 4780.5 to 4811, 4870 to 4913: 0.01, 6.83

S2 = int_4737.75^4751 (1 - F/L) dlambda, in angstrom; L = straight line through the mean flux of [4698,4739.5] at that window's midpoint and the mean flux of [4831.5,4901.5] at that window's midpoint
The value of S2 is -0.5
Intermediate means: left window 6.59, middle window 6.82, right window 6.58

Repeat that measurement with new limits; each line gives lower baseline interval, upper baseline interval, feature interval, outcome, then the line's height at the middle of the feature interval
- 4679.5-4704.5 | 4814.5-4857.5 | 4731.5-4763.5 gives -1.2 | 6.54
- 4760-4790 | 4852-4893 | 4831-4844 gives -0.5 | 6.52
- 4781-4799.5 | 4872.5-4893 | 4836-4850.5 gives -0.2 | 6.71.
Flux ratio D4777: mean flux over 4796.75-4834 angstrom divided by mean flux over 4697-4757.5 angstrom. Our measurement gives 1.0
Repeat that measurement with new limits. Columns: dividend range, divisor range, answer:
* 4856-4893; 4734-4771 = 0.95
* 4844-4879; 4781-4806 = 0.92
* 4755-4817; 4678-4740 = 1.05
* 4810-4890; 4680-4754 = 1.01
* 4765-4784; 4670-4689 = 1.08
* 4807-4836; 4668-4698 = 1.10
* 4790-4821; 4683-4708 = 1.09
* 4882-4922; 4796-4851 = 1.00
